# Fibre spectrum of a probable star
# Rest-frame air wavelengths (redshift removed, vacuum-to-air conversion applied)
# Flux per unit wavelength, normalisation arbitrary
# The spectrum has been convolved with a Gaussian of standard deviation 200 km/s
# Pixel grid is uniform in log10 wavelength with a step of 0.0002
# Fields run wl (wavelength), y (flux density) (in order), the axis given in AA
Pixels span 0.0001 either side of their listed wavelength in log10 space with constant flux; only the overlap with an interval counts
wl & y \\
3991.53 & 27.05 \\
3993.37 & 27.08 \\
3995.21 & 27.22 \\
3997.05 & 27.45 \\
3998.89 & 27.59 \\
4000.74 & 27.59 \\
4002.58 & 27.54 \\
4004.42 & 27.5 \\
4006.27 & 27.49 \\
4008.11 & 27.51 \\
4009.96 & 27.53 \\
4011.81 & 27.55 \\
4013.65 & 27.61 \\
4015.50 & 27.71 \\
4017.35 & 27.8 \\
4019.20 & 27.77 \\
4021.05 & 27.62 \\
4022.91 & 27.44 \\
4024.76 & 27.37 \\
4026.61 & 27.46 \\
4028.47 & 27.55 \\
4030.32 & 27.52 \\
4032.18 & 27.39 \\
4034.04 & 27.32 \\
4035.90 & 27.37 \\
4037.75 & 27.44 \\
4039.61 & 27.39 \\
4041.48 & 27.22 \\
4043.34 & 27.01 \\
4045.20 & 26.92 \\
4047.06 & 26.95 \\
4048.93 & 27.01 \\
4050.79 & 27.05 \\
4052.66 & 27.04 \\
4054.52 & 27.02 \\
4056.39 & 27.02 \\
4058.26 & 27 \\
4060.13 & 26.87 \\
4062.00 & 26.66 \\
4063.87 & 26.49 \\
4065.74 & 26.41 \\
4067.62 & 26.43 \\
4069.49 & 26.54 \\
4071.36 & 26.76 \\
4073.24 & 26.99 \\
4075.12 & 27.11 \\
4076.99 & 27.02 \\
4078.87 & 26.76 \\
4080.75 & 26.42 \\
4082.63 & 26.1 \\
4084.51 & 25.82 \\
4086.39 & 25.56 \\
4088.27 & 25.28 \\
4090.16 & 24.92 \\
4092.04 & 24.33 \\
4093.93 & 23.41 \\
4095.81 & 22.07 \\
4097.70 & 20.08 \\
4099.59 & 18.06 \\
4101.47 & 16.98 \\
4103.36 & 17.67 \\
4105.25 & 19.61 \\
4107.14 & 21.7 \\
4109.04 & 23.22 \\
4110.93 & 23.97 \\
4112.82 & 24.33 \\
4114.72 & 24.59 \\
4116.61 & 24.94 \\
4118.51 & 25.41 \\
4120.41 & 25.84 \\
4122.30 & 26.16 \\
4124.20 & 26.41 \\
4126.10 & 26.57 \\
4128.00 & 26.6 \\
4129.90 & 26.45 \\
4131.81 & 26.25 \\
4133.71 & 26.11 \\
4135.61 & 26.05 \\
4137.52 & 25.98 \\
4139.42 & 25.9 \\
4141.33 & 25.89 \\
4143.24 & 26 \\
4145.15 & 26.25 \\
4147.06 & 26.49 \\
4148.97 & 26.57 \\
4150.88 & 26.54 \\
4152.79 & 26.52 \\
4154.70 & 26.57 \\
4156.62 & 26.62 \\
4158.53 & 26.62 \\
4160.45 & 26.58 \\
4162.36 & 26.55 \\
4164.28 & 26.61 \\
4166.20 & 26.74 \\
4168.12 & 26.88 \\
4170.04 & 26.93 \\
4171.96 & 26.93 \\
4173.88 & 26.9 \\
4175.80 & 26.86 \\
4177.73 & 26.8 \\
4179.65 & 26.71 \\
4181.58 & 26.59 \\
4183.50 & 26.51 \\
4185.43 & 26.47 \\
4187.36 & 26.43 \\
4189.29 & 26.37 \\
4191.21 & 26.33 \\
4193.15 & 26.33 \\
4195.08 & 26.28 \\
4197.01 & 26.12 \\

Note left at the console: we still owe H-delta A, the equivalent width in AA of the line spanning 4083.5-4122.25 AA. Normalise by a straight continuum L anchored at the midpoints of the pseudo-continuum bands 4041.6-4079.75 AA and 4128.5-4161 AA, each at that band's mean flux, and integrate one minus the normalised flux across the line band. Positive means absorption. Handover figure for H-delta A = 5.3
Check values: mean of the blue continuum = 26.9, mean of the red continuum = 26.3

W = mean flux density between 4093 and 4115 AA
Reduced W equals 21.2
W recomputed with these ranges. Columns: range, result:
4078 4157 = 24.7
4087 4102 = 22.1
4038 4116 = 25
